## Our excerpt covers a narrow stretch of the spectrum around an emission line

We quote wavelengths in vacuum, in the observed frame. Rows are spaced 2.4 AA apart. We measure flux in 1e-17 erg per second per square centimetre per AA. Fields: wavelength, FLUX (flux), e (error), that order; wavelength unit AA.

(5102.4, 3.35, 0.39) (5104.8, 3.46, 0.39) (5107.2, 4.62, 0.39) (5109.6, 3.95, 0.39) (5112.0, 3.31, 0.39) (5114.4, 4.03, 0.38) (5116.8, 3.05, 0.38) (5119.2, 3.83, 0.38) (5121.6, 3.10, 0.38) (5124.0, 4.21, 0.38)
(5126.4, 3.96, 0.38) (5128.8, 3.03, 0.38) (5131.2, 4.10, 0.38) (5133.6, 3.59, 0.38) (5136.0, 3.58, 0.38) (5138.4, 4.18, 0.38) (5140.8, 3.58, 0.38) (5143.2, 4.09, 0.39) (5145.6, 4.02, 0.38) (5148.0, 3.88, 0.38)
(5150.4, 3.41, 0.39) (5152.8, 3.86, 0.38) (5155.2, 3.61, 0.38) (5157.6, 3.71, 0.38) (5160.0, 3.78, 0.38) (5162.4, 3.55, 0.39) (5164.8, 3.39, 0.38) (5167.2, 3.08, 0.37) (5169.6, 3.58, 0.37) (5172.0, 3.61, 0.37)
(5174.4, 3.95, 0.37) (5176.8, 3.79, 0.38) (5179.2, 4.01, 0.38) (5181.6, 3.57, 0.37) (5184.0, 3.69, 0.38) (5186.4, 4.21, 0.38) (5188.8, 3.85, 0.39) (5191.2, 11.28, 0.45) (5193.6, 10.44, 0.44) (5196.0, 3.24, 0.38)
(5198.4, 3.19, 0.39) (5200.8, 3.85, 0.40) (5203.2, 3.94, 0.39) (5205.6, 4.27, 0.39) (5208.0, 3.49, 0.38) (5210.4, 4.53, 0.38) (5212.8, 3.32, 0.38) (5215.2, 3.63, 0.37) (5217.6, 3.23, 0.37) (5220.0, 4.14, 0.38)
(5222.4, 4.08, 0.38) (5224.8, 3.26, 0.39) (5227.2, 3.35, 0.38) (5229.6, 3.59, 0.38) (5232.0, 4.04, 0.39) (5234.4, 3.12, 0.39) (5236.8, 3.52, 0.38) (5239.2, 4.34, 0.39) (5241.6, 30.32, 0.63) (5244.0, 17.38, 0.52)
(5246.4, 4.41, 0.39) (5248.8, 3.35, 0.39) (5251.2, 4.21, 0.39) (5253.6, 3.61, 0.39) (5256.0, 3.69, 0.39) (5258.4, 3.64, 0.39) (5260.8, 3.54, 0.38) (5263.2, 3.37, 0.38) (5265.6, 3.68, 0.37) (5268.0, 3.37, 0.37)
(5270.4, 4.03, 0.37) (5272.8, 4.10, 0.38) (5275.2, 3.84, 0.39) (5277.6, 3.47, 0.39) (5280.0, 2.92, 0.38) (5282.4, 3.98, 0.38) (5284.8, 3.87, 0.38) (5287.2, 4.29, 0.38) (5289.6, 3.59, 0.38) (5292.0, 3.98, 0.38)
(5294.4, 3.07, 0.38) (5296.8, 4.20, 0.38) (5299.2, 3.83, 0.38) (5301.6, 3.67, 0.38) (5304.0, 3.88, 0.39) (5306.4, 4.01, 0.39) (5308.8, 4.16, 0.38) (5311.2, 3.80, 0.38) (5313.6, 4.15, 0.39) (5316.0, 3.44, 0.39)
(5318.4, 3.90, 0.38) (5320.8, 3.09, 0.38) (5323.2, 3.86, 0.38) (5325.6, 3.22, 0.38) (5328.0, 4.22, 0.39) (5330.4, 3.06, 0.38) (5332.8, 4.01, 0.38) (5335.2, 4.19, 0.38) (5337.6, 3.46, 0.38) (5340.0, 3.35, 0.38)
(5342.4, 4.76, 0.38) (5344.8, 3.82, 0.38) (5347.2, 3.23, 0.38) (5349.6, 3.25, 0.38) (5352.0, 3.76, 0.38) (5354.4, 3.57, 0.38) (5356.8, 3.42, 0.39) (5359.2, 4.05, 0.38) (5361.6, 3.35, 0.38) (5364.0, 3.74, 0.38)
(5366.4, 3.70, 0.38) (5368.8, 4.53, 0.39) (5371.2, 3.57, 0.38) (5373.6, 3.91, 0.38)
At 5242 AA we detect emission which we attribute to [O III] 5007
